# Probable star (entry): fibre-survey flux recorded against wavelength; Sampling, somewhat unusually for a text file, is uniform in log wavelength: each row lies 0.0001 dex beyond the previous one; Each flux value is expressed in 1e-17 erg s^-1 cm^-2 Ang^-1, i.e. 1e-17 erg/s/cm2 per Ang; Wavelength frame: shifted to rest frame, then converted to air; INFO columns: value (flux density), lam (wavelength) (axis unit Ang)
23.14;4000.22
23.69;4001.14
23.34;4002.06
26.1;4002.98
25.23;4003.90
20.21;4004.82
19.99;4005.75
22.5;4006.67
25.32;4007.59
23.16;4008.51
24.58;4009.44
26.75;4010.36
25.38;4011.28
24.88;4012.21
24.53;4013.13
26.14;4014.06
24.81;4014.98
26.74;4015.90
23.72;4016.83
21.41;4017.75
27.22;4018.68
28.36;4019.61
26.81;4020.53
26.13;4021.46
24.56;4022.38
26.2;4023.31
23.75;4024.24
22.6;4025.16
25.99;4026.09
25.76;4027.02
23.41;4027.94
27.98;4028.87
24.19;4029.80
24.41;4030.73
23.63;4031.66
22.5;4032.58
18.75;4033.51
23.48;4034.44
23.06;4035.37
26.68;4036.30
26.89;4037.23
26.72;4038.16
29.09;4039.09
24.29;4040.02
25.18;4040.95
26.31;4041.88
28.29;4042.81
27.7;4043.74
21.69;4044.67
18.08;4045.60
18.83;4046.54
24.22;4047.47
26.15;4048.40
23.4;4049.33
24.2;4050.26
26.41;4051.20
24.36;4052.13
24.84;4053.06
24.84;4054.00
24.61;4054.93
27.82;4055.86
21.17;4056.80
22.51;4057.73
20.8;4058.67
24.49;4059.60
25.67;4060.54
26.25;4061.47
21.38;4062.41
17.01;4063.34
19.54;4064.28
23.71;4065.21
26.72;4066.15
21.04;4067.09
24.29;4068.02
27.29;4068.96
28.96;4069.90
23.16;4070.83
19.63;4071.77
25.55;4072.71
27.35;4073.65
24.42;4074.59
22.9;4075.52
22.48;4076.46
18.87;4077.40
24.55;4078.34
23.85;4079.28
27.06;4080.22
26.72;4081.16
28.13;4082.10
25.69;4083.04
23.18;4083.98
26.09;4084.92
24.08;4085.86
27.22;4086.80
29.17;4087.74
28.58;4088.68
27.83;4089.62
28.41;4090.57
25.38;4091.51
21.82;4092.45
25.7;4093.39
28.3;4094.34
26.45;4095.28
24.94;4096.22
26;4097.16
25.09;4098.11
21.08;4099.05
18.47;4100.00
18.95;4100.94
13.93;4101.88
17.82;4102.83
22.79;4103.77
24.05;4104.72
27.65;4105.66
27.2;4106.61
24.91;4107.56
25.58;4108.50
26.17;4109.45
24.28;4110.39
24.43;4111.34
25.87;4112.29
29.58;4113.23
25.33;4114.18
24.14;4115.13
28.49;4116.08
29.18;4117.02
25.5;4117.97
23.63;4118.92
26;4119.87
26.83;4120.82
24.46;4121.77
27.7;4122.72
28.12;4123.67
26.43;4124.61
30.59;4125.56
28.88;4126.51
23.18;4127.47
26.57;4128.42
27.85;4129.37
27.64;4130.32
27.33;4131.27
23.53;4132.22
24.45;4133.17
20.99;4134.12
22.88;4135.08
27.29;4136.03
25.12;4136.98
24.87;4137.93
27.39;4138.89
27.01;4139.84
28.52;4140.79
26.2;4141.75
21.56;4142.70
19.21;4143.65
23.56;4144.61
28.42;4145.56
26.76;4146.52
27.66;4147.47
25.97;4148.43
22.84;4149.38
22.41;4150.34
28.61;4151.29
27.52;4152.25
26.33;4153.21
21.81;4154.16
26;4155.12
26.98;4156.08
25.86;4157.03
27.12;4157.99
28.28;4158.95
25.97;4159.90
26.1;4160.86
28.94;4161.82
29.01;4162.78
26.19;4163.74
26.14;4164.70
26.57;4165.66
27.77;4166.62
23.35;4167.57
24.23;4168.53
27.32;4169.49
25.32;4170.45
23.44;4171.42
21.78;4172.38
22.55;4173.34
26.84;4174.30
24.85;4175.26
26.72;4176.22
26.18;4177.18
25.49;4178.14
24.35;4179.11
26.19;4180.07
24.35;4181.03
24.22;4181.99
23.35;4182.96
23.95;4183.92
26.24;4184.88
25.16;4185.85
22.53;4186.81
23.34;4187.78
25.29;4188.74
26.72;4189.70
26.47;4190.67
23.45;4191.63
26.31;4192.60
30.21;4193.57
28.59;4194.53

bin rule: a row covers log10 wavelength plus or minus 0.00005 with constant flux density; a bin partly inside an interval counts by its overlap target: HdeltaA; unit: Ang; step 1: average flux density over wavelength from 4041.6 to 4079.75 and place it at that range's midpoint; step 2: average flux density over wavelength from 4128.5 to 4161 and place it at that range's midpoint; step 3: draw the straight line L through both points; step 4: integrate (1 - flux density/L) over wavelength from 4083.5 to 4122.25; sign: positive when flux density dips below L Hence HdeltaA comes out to -0.47 Ang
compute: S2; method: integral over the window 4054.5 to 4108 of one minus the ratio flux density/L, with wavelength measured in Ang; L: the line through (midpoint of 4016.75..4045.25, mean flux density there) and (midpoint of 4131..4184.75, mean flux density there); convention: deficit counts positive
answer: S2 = 2.1 Ang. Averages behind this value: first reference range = 25.1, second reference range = 25.4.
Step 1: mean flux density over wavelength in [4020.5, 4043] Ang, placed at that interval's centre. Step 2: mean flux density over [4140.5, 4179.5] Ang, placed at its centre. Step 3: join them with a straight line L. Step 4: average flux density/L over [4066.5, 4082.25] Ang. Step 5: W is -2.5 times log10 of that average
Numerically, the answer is 0.03 mag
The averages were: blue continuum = 25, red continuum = 25.6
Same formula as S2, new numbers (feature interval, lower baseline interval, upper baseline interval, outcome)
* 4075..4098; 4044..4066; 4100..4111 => -2.55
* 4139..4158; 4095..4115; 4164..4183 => -0.68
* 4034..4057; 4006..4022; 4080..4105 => 0.11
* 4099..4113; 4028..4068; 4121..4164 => 1.22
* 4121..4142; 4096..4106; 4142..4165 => -1.87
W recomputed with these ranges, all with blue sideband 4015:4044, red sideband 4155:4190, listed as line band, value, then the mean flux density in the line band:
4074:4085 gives 0.04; 24.5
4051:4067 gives 0.08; 23.5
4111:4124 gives -0.04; 26.4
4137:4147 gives 0.00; 25.3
